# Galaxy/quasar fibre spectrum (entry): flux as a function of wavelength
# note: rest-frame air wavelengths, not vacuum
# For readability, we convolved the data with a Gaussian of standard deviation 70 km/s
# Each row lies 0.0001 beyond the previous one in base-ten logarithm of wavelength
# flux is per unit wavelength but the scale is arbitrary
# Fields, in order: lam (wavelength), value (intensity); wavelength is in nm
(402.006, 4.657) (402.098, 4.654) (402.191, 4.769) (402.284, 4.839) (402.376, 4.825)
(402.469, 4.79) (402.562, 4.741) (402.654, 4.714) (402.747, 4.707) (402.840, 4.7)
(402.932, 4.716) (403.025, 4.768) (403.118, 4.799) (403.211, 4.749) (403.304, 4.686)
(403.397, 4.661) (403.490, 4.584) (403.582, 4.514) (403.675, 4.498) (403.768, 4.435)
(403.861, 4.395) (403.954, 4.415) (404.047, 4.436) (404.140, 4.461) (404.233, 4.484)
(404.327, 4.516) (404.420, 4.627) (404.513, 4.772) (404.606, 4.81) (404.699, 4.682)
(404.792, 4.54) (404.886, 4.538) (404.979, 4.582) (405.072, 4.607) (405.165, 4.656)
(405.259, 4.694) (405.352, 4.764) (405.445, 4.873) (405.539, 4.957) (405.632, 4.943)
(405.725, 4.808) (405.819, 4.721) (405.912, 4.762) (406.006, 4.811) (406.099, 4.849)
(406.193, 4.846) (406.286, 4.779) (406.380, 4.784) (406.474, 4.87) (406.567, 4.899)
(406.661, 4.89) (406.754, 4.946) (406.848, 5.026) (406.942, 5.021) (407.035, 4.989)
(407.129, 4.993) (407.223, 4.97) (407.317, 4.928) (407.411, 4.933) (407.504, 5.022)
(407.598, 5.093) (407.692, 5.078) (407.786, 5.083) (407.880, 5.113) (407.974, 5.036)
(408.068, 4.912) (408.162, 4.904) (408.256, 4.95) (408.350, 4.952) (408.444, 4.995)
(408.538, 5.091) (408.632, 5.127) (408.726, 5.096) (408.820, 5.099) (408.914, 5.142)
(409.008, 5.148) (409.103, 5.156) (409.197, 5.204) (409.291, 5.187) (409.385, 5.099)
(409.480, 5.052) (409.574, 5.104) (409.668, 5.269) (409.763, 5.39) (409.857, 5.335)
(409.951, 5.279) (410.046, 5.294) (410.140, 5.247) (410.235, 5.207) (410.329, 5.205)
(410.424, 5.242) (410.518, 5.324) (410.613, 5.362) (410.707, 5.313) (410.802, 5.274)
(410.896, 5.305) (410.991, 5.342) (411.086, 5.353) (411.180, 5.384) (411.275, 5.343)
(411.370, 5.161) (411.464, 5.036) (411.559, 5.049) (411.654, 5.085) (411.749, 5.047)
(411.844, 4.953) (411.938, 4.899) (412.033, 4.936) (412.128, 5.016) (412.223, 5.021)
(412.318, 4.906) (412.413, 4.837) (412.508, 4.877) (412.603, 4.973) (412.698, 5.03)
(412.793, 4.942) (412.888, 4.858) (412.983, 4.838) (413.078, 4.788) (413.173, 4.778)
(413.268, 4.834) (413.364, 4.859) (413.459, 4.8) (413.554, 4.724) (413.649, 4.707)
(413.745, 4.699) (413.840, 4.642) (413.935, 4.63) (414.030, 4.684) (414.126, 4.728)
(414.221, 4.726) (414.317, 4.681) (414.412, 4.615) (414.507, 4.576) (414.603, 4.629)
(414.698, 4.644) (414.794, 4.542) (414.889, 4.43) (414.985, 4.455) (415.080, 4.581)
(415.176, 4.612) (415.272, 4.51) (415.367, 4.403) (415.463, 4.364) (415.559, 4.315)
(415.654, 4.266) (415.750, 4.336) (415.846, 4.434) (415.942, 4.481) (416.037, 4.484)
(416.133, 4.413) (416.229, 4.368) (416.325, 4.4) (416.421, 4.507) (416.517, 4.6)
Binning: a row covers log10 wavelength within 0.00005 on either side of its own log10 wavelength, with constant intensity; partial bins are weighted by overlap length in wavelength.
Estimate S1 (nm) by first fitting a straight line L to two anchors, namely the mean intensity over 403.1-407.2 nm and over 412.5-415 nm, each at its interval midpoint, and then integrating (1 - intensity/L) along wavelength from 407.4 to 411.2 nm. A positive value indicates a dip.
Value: -0.35 nm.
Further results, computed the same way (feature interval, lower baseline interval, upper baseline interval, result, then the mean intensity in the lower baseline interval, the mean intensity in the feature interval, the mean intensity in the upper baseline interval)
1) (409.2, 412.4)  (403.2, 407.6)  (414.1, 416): -0.39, 4.74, 5.18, 4.51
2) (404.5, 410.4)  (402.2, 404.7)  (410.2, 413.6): -0.16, 4.64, 4.97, 5.05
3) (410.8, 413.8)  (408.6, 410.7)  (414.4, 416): -0.07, 5.21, 4.98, 4.48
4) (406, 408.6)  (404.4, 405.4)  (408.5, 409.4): -0.01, 4.67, 4.96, 5.14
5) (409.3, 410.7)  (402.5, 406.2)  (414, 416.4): -0.20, 4.67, 5.24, 4.5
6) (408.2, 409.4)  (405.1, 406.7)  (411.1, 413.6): -0.05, 4.81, 5.1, 4.97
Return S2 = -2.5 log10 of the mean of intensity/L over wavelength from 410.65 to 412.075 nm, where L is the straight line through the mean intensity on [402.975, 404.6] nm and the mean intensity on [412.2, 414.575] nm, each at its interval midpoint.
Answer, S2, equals -0.094 mag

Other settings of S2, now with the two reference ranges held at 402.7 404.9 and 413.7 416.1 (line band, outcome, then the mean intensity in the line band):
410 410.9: -0.16 mag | 5.28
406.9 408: -0.10 mag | 5.02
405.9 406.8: -0.06 mag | 4.85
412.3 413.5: -0.07 mag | 4.87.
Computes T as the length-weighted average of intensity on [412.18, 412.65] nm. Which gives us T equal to 4.92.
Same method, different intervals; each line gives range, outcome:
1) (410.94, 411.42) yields 5.32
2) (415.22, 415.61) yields 4.4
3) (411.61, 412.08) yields 4.99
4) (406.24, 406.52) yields 4.8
